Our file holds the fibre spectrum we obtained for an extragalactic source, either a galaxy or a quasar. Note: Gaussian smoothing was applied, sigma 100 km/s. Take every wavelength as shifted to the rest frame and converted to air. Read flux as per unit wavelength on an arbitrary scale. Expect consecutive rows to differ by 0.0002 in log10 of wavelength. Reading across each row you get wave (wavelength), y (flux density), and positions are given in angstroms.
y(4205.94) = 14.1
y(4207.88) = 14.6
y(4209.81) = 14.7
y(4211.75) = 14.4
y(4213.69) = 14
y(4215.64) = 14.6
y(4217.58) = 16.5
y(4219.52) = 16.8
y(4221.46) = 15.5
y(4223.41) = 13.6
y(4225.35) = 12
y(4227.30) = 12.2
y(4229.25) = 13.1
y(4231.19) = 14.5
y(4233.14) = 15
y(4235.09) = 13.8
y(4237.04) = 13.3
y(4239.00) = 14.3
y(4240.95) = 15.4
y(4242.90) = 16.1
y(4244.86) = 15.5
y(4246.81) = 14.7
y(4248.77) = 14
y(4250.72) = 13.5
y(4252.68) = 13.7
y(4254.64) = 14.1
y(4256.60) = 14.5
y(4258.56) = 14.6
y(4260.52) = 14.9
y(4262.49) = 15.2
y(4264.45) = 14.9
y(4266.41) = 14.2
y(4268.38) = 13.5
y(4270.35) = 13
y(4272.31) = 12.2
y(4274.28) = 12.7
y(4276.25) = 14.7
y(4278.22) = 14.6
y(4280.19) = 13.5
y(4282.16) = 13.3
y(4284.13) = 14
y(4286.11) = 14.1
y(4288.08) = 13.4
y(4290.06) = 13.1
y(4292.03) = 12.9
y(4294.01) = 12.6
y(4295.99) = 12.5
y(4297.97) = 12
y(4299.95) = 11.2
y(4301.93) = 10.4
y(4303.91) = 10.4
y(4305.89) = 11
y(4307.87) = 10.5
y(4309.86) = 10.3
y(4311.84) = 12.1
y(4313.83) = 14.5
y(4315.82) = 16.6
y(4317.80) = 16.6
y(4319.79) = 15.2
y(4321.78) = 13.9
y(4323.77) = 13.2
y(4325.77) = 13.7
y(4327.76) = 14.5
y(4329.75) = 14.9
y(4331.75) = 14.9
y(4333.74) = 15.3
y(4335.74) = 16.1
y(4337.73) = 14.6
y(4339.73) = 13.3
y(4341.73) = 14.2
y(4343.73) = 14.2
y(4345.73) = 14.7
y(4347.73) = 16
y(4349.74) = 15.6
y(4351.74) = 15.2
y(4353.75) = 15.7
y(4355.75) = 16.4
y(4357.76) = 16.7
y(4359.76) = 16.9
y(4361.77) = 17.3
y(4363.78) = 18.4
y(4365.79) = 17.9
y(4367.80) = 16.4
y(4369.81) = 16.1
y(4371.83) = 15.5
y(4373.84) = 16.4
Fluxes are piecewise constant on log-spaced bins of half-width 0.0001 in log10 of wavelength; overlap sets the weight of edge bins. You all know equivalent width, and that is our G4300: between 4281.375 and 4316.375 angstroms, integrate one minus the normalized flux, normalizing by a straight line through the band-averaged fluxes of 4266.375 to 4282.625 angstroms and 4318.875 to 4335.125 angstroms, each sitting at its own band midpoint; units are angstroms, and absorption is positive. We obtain 3.8 angstroms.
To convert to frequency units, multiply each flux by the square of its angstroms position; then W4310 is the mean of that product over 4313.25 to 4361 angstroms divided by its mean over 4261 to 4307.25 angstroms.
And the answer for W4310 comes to 1.19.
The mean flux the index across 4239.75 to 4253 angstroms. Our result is 14.7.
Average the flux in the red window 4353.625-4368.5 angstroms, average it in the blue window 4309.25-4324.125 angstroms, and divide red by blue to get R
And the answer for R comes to 1.20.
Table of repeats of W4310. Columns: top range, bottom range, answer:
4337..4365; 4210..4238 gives 1.17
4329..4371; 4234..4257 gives 1.15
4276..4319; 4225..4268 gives 0.93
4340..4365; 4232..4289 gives 1.17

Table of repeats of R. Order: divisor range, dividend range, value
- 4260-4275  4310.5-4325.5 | 1.05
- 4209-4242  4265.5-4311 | 0.88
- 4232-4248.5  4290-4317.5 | 0.83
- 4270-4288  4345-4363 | 1.19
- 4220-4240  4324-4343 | 1.05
